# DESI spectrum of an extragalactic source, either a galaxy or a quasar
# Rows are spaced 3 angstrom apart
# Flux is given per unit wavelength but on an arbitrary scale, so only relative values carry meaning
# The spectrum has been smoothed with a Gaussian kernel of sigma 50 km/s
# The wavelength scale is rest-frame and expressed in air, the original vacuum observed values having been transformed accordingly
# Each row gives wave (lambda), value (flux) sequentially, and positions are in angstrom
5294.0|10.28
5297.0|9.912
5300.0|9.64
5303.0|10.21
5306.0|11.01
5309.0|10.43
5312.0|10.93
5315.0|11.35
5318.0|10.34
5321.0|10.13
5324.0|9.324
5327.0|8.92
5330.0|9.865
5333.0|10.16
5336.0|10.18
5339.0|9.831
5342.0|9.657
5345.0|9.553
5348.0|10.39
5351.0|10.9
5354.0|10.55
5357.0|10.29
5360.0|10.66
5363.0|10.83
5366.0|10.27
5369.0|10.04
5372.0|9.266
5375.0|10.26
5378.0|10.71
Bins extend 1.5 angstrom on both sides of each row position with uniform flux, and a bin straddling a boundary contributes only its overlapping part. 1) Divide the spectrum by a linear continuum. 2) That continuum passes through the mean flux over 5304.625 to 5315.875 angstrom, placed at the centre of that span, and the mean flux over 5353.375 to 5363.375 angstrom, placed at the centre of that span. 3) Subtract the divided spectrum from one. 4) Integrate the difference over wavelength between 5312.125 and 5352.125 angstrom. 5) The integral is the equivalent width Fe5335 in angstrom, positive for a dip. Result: 2.53 angstrom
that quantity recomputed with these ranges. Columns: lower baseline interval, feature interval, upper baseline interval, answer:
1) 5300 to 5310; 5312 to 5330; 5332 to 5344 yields 0.2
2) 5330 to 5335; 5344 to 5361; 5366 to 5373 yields -0.8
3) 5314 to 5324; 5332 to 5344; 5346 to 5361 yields 0.6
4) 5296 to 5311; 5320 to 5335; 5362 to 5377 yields 0.8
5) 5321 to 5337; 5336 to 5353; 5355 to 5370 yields -0.1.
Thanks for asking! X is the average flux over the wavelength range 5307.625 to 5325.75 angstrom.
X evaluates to 10.4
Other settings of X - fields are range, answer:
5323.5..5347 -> 9.72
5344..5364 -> 10.5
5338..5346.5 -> 9.67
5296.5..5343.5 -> 10.1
